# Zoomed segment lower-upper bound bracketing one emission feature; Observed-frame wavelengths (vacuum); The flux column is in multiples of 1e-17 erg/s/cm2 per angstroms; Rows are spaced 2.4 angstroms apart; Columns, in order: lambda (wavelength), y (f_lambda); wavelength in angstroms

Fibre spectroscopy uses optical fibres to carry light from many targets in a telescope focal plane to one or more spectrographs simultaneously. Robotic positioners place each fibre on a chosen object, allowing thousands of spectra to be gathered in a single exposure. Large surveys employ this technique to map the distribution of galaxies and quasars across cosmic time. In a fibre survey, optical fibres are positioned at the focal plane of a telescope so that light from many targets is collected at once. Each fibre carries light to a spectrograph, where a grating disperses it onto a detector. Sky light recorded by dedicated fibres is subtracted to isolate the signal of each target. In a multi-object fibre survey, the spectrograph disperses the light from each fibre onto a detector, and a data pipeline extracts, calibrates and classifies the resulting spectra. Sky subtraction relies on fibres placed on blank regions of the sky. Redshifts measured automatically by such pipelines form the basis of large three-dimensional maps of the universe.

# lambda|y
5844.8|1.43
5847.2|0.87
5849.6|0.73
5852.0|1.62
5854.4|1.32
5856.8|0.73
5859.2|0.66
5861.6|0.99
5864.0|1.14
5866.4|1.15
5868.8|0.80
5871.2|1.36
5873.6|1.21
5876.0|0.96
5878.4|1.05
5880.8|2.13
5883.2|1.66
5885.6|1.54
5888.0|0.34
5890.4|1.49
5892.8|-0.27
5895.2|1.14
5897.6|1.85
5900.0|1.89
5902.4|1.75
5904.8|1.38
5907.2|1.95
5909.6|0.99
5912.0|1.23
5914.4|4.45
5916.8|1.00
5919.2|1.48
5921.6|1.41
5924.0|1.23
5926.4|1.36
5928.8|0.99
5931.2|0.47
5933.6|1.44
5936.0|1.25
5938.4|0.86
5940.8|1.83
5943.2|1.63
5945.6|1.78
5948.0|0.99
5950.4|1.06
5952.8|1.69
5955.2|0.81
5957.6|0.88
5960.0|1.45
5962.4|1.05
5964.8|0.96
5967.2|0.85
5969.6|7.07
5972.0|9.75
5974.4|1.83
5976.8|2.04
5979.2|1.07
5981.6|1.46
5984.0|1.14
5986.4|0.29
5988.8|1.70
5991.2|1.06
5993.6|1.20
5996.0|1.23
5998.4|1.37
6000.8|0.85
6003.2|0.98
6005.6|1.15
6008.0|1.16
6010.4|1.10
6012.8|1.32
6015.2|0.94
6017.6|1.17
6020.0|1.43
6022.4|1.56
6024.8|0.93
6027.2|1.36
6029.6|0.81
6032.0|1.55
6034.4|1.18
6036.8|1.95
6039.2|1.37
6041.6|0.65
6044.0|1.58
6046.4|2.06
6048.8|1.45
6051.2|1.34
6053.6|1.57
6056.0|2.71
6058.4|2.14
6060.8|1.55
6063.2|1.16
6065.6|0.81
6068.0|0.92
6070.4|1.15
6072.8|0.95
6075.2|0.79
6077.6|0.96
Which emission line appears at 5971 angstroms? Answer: [O III]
